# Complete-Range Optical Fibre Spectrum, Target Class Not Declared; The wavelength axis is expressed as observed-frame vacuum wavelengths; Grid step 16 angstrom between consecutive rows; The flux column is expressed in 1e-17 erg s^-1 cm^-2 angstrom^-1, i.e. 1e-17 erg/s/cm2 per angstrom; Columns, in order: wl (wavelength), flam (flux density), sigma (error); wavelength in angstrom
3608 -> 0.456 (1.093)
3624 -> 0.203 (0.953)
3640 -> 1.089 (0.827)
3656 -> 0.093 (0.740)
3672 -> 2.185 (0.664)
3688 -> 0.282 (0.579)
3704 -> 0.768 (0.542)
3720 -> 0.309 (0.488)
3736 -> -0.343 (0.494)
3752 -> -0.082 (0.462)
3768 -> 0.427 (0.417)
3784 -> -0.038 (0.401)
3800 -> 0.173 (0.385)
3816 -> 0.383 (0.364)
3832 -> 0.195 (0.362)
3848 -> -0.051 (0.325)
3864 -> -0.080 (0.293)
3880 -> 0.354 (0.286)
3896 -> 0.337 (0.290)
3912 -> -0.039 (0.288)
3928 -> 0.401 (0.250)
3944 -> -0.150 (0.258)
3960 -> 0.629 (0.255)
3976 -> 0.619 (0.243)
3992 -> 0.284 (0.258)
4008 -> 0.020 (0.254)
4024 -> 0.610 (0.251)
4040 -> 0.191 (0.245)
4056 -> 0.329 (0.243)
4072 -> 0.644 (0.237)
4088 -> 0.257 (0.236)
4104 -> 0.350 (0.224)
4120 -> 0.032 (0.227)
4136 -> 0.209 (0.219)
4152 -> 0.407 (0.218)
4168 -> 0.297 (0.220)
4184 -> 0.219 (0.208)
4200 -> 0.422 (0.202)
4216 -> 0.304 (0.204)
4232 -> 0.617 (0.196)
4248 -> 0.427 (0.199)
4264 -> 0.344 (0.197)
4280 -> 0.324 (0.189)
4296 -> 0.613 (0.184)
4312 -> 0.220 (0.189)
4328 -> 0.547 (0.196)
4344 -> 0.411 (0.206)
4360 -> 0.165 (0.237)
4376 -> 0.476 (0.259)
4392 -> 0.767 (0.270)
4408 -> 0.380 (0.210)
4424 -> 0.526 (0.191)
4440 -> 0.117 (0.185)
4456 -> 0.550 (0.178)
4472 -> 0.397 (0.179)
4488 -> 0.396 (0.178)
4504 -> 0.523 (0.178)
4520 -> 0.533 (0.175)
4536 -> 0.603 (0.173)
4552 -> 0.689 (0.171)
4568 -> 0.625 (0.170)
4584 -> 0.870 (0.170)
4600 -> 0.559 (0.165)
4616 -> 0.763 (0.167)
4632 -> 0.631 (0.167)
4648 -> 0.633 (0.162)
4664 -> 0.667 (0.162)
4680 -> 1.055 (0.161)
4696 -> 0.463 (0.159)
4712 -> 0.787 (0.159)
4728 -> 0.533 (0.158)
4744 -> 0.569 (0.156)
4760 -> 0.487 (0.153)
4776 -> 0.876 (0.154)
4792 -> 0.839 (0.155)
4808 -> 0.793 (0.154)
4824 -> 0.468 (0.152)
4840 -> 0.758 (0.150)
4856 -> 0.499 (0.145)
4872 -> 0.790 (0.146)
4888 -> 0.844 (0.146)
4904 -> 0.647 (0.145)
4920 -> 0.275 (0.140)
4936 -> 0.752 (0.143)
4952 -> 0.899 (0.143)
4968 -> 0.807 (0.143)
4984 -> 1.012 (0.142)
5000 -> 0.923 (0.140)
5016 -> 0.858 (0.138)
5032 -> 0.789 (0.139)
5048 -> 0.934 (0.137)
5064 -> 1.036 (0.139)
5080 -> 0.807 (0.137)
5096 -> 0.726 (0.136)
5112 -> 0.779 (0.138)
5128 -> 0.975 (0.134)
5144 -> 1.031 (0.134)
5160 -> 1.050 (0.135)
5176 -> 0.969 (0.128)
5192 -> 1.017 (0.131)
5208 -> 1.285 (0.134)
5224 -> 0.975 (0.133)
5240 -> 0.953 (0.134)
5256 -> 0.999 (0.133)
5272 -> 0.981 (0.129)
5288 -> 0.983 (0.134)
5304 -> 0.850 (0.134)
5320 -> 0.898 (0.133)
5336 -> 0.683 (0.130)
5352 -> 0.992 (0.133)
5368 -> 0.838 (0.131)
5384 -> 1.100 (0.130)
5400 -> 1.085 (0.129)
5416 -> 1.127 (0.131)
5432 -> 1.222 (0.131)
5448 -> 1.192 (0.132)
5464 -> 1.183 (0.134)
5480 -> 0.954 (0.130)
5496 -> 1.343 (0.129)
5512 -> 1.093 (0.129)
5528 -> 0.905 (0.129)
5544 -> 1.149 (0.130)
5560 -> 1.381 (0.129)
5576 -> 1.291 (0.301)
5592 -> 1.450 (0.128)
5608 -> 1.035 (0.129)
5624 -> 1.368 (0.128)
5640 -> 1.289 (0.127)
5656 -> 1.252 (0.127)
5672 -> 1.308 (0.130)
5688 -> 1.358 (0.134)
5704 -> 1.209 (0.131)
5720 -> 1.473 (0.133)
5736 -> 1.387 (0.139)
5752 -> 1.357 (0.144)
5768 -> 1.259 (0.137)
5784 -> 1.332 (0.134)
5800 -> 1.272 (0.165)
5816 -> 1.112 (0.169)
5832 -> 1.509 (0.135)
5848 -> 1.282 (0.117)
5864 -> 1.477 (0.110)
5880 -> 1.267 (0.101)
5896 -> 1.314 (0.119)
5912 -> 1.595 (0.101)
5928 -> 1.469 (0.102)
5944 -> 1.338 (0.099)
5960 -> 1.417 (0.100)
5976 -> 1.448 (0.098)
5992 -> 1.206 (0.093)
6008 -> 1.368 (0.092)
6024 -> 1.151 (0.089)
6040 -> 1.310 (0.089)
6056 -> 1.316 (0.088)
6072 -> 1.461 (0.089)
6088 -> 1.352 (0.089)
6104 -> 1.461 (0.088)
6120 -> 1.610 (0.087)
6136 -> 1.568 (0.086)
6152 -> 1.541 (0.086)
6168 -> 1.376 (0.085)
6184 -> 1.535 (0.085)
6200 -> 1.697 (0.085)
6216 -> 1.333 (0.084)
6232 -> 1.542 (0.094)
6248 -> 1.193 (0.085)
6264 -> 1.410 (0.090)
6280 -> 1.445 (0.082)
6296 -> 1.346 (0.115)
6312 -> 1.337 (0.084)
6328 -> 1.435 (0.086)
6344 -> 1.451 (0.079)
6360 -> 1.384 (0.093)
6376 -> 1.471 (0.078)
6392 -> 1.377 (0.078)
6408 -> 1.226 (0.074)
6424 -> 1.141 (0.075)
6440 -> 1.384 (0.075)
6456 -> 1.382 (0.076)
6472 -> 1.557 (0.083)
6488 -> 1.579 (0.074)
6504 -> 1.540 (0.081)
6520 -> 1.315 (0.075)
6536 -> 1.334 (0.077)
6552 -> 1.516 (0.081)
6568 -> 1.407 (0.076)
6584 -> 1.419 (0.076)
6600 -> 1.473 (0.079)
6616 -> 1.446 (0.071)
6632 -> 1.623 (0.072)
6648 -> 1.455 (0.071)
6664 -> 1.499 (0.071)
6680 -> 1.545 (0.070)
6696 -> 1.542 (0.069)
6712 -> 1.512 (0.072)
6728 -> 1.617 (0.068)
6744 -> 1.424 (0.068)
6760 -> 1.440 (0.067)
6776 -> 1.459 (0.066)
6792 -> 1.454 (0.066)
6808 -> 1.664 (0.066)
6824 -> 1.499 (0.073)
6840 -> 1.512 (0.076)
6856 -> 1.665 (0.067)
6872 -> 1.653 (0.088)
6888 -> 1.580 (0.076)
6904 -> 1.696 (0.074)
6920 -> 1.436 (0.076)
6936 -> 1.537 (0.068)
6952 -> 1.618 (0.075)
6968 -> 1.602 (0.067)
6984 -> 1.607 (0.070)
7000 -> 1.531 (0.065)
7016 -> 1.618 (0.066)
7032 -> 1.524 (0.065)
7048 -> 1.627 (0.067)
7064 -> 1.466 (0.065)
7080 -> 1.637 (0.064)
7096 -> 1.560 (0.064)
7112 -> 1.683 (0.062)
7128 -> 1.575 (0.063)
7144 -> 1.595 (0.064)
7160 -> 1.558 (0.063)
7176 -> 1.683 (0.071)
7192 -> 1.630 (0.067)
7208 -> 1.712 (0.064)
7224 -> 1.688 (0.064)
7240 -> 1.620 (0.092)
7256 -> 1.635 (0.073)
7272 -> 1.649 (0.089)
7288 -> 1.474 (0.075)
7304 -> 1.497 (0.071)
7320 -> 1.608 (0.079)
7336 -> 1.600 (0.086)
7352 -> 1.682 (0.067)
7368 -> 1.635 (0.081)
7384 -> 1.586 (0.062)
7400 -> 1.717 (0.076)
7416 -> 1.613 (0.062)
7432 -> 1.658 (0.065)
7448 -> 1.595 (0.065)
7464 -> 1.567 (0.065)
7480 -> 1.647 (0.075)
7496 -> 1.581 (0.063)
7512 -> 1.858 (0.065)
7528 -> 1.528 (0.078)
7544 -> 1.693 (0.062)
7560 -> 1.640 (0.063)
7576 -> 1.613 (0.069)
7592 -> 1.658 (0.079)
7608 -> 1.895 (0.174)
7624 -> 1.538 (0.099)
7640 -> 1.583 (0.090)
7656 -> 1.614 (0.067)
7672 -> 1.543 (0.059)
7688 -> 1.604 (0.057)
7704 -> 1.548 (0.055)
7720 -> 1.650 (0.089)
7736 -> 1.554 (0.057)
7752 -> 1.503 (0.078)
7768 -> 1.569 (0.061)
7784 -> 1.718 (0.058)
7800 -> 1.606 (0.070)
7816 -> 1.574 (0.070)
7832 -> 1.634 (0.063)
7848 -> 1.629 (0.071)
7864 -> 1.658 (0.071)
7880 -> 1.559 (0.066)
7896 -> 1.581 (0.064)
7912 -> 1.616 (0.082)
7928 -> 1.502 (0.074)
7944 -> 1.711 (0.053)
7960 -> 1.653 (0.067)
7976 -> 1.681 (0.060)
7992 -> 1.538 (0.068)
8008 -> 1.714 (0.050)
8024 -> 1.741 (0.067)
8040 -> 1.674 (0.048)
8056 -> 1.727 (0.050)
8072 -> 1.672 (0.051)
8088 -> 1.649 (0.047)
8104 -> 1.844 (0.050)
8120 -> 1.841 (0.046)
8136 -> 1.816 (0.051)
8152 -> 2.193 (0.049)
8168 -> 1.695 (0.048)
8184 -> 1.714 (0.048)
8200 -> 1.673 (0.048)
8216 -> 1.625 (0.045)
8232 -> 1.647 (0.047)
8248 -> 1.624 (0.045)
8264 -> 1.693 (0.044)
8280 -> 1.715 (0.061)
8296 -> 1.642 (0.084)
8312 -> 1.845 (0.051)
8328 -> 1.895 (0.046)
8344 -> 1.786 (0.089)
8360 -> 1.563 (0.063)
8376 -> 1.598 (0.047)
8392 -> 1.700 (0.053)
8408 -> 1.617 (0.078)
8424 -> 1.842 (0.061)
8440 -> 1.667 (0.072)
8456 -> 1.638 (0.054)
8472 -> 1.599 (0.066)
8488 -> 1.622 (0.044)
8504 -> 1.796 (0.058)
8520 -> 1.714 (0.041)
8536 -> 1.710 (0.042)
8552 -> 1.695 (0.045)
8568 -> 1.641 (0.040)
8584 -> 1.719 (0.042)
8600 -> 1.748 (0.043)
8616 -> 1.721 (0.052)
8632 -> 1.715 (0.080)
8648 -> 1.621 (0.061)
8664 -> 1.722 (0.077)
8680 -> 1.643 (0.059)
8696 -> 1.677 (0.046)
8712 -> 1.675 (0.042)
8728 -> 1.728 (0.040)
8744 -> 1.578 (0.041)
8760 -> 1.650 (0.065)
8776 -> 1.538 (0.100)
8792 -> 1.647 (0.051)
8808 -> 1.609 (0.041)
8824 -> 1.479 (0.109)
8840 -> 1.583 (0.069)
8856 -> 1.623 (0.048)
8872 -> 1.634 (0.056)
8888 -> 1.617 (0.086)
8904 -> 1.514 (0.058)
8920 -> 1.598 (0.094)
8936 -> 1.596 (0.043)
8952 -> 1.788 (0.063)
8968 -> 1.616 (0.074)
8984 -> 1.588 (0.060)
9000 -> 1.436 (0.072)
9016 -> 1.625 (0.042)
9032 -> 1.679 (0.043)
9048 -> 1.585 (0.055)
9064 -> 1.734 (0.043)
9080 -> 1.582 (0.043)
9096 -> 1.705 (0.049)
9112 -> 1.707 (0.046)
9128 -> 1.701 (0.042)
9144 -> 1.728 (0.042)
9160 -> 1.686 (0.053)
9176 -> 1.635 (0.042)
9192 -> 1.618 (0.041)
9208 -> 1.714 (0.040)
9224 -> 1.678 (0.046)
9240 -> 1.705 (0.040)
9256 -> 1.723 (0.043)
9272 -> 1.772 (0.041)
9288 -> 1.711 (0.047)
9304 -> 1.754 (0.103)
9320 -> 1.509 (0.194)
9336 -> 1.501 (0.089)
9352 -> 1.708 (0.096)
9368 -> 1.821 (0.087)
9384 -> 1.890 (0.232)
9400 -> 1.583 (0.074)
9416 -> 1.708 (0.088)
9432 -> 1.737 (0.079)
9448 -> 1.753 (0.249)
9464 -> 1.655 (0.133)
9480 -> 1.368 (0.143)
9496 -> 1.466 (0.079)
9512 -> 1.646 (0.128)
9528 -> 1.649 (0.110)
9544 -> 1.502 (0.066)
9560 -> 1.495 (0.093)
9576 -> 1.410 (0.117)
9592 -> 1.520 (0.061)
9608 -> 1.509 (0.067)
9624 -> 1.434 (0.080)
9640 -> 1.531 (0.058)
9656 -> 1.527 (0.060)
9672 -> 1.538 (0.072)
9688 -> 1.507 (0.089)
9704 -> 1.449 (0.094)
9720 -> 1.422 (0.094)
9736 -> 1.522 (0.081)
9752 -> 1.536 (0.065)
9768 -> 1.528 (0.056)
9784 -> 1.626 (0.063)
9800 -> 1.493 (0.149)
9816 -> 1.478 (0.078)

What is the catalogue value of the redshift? 0.238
